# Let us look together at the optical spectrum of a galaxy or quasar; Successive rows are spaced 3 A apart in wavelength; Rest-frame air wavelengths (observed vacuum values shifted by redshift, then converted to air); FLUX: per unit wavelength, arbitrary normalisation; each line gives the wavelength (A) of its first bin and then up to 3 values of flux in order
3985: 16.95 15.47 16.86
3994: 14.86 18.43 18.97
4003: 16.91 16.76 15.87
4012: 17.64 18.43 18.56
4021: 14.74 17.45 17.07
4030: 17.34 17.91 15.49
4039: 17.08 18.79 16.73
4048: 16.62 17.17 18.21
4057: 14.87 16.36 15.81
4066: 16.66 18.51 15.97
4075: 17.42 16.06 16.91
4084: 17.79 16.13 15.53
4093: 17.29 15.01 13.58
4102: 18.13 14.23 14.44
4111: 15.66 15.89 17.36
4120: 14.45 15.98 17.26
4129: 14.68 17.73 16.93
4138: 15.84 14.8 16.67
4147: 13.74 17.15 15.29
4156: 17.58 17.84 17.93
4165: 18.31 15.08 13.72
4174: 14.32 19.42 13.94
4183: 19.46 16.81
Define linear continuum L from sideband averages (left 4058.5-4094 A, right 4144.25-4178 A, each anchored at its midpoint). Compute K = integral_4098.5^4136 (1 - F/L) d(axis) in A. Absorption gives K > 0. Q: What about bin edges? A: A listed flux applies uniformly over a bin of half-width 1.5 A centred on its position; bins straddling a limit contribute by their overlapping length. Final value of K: 1.4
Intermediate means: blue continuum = 16.7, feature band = 15.9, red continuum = 16.4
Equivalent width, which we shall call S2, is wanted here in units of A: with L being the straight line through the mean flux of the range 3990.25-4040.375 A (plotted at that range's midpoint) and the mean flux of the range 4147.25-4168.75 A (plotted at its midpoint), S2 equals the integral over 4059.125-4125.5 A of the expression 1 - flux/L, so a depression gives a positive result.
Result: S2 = 3.2 A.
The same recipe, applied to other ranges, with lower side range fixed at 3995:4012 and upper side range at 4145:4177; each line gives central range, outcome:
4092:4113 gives 1.5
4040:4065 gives 0.3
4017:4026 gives 0.2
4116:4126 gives 0.3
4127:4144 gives 0.4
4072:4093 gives 0.2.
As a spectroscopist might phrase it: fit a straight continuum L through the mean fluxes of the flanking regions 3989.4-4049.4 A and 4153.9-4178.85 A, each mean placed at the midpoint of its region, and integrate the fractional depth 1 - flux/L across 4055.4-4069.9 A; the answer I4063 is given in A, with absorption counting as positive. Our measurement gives 0.5 A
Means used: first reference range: 17.1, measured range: 16.4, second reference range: 16.7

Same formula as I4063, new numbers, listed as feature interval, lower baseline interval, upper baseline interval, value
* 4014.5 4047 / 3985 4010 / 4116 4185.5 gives -1.0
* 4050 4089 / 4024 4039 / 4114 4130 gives -0.4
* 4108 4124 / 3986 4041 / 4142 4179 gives 0.8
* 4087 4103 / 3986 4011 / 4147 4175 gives 0.6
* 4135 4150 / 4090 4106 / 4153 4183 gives 0.6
